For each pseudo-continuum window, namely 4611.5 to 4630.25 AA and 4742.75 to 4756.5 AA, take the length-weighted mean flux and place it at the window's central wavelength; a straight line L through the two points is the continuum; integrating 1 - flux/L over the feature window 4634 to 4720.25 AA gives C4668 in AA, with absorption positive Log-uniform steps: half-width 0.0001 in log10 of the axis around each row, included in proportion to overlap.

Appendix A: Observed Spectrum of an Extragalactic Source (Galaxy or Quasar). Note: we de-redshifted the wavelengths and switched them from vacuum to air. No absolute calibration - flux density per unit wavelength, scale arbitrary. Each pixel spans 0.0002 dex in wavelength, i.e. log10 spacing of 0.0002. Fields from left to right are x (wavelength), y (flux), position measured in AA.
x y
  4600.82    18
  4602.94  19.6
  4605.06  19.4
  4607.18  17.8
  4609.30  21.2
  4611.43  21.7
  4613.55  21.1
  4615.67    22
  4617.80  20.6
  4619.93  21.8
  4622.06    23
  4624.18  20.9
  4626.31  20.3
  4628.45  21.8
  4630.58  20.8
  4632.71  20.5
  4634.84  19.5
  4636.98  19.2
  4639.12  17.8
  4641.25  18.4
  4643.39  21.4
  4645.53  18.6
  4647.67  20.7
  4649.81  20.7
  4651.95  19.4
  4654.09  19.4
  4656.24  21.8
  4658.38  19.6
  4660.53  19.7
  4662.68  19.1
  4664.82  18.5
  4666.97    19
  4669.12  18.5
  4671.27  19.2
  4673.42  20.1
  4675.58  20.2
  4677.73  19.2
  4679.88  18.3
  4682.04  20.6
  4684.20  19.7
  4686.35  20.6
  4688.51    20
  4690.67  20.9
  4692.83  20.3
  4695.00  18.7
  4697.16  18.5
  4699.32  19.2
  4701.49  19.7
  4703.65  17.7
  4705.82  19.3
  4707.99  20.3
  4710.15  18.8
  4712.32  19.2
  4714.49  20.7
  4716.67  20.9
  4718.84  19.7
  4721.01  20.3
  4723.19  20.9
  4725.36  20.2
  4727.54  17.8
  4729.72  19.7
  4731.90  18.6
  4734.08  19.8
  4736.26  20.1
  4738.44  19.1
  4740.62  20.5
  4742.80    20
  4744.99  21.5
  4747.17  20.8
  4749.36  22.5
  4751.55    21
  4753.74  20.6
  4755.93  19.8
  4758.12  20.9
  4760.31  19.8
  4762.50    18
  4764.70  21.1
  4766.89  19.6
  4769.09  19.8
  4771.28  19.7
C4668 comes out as 6.7 AA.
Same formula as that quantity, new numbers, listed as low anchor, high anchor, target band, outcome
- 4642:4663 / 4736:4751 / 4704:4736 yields 1.3 AA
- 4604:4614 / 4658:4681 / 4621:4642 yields -0.4 AA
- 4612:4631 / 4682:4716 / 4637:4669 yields 1.8 AA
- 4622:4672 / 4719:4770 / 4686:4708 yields 0.5 AA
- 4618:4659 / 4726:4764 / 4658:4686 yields 1.2 AA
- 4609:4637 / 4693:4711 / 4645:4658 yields 0.1 AA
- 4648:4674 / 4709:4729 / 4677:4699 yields 0.0 AA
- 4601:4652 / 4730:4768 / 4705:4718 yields 0.2 AA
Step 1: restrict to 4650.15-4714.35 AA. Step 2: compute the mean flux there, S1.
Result 19.5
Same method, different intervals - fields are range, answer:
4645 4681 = 19.5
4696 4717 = 19.4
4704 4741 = 19.7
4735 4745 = 20.1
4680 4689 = 20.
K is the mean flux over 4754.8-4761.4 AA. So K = 20.2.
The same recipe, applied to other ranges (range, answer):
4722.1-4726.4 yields 20.6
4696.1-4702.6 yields 19.1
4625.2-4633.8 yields 20.8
